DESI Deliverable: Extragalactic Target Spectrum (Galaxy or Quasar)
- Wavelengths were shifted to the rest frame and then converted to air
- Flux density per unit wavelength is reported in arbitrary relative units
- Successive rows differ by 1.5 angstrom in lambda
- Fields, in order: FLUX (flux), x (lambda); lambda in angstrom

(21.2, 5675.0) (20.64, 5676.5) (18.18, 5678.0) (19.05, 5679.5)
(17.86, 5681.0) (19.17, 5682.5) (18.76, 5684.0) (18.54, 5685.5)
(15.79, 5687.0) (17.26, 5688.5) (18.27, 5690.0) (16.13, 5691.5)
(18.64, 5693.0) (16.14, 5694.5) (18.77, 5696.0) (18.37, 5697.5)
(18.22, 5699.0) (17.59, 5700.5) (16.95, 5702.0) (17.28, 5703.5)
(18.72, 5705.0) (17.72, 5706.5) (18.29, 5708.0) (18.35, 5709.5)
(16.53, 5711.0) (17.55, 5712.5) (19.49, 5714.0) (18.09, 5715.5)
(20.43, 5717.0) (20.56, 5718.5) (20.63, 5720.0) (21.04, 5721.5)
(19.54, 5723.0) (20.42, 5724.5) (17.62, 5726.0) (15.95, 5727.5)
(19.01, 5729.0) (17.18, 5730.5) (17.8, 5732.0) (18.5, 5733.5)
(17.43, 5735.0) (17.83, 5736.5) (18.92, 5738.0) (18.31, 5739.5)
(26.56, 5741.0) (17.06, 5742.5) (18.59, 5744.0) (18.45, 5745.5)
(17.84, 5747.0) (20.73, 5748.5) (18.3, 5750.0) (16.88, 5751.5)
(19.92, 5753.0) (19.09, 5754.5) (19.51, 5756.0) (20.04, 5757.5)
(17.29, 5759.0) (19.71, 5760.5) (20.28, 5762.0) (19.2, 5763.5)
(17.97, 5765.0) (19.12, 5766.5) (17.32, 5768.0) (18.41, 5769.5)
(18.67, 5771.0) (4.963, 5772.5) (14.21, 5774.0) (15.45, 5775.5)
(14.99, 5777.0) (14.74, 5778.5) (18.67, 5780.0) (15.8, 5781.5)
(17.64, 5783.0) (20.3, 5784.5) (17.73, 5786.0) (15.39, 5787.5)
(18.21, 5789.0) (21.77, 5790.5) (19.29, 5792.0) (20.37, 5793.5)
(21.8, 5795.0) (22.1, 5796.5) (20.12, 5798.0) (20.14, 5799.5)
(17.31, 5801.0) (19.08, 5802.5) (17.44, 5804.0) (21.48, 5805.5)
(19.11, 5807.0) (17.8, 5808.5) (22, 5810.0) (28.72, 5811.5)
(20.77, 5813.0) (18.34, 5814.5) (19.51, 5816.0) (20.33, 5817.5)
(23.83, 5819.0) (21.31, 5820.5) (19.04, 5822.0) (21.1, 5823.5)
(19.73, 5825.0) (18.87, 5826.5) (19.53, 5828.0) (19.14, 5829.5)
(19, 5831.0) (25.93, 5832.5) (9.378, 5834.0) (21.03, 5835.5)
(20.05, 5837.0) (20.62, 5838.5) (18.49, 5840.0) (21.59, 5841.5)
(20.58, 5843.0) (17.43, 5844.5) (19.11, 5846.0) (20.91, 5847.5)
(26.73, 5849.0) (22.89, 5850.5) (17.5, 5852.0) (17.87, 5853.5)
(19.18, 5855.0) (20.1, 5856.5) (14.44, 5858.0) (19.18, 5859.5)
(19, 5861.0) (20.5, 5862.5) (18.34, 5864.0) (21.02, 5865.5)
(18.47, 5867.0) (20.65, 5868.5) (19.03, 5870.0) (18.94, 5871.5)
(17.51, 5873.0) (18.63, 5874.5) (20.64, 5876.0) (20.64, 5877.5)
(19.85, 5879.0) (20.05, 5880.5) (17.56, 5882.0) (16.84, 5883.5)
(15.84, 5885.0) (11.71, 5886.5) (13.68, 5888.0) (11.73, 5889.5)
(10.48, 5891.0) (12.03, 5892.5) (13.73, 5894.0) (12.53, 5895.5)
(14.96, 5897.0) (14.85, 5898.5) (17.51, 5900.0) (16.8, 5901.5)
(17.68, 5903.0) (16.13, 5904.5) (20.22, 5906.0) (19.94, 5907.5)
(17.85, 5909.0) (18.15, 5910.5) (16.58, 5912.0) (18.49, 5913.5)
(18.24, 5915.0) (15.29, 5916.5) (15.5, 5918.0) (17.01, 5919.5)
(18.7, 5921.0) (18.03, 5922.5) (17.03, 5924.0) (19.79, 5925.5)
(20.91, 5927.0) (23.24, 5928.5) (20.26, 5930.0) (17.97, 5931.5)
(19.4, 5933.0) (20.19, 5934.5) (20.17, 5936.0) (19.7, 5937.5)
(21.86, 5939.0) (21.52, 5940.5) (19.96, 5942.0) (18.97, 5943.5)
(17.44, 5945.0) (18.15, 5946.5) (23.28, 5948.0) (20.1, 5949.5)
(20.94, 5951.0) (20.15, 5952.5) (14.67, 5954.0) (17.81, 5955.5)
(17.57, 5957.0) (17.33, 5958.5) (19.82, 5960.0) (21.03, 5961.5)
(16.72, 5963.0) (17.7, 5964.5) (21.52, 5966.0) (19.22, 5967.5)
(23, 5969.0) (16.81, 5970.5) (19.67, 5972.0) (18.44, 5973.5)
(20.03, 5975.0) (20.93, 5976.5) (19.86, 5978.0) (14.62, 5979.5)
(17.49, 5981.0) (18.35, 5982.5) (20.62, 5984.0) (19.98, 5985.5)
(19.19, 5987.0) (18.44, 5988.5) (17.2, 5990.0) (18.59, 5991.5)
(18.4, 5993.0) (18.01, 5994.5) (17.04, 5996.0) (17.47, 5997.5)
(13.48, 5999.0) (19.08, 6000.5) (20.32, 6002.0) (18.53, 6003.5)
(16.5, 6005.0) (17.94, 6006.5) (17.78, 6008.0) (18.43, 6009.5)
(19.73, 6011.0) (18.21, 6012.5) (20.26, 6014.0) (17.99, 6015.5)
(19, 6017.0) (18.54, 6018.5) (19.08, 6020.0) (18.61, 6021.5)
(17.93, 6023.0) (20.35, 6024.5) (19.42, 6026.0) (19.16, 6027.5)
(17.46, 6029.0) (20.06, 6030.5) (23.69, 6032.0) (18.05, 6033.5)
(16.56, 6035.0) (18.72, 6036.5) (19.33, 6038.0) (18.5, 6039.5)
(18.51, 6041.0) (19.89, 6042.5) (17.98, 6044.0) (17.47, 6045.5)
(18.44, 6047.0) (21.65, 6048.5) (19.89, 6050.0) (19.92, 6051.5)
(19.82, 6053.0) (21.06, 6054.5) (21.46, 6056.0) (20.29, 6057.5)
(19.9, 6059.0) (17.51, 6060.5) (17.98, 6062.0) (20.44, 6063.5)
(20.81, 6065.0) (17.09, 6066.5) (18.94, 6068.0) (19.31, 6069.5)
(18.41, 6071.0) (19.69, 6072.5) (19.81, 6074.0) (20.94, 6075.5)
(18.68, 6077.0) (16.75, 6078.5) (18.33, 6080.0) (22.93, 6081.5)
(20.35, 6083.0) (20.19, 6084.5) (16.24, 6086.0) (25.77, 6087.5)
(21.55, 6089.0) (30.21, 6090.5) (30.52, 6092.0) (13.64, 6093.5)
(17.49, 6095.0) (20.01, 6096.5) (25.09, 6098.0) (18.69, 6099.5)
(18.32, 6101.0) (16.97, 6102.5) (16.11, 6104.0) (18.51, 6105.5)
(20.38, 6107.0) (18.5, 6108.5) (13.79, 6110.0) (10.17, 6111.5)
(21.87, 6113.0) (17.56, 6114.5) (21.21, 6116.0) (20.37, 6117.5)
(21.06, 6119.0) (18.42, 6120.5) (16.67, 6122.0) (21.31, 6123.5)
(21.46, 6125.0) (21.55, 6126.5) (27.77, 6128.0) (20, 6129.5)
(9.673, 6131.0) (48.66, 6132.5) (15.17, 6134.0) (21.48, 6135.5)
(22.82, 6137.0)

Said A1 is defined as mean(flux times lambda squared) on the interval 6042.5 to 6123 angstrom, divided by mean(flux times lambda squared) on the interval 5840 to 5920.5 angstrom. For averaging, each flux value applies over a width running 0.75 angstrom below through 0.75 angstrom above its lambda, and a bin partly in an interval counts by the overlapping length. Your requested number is 1.2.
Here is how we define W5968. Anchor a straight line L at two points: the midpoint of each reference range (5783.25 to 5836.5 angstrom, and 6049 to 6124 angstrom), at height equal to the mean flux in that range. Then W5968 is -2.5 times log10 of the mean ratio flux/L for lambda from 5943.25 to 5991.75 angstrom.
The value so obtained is 0.04 mag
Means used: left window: 19.9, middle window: 19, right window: 19.6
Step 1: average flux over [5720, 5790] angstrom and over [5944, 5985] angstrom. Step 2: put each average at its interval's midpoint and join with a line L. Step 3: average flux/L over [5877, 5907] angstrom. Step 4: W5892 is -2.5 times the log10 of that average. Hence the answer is 0.19 mag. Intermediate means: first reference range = 18.1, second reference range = 19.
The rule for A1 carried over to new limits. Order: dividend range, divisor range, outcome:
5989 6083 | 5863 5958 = 1.10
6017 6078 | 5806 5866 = 1.03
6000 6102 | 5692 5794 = 1.19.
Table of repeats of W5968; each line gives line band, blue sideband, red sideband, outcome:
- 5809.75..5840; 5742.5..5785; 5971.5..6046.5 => -0.14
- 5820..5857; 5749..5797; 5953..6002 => -0.10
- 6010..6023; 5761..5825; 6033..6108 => 0.04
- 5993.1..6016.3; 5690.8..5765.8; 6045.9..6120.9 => 0.08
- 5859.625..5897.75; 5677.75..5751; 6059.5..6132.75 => 0.13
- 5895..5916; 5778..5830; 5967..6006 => 0.11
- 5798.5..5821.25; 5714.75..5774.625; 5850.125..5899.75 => -0.15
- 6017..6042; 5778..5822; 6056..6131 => 0.04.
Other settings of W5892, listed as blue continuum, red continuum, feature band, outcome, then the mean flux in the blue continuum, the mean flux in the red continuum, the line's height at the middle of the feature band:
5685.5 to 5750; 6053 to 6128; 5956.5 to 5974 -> 0.012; 18.4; 19.8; 19.3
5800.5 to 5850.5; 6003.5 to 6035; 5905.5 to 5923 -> 0.104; 20.2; 18.8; 19.6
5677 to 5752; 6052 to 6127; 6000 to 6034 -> 0.027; 18.4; 19.7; 19.4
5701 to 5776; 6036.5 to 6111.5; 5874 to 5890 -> 0.108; 18.3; 19.6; 18.9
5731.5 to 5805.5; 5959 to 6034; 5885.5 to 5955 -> 0.058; 18.3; 18.8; 18.6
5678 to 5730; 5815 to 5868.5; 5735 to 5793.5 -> 0.052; 18.3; 19.8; 18.9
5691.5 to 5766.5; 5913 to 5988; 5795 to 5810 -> -0.048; 18.7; 19.1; 18.8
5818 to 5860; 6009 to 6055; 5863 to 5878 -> 0.018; 19.8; 19.1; 19.7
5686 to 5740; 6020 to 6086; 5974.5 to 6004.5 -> 0.044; 18.2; 19.3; 19.1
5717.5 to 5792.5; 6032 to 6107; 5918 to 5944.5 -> -0.027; 18.2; 19.7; 19.1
